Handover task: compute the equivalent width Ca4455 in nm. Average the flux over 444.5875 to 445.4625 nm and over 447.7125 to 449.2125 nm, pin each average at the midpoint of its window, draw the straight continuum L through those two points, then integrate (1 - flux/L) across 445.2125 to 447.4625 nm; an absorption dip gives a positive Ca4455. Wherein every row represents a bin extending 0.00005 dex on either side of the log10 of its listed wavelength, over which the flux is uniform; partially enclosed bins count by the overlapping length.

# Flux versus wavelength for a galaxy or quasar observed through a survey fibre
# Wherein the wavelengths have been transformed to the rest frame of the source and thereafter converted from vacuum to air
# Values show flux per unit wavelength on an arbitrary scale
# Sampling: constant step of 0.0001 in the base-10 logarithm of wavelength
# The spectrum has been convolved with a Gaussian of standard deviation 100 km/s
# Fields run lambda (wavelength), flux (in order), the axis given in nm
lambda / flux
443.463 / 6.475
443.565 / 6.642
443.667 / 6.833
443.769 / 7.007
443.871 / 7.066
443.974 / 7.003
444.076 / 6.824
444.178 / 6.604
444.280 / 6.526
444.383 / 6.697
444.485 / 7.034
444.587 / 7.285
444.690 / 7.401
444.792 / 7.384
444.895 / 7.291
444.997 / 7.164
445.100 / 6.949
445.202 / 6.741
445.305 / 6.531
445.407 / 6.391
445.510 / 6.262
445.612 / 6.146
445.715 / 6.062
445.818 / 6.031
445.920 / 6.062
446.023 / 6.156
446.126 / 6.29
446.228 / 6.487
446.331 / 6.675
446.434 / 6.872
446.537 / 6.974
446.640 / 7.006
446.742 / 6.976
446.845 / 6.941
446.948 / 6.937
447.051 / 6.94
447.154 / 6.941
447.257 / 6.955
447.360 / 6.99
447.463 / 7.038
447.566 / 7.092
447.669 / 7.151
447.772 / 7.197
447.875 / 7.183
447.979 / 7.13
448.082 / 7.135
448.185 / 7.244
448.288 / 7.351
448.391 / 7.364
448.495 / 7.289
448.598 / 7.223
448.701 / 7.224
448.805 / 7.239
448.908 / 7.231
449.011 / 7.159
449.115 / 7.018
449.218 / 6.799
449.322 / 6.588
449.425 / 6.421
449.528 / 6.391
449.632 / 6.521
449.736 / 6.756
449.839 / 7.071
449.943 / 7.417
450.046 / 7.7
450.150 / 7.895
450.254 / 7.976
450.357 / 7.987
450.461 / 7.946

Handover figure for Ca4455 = 0.15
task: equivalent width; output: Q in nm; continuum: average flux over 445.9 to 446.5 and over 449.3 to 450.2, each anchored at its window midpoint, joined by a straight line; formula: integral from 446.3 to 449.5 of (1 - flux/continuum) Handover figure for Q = -0.16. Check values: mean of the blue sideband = 6.45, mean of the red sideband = 6.99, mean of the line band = 7.04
